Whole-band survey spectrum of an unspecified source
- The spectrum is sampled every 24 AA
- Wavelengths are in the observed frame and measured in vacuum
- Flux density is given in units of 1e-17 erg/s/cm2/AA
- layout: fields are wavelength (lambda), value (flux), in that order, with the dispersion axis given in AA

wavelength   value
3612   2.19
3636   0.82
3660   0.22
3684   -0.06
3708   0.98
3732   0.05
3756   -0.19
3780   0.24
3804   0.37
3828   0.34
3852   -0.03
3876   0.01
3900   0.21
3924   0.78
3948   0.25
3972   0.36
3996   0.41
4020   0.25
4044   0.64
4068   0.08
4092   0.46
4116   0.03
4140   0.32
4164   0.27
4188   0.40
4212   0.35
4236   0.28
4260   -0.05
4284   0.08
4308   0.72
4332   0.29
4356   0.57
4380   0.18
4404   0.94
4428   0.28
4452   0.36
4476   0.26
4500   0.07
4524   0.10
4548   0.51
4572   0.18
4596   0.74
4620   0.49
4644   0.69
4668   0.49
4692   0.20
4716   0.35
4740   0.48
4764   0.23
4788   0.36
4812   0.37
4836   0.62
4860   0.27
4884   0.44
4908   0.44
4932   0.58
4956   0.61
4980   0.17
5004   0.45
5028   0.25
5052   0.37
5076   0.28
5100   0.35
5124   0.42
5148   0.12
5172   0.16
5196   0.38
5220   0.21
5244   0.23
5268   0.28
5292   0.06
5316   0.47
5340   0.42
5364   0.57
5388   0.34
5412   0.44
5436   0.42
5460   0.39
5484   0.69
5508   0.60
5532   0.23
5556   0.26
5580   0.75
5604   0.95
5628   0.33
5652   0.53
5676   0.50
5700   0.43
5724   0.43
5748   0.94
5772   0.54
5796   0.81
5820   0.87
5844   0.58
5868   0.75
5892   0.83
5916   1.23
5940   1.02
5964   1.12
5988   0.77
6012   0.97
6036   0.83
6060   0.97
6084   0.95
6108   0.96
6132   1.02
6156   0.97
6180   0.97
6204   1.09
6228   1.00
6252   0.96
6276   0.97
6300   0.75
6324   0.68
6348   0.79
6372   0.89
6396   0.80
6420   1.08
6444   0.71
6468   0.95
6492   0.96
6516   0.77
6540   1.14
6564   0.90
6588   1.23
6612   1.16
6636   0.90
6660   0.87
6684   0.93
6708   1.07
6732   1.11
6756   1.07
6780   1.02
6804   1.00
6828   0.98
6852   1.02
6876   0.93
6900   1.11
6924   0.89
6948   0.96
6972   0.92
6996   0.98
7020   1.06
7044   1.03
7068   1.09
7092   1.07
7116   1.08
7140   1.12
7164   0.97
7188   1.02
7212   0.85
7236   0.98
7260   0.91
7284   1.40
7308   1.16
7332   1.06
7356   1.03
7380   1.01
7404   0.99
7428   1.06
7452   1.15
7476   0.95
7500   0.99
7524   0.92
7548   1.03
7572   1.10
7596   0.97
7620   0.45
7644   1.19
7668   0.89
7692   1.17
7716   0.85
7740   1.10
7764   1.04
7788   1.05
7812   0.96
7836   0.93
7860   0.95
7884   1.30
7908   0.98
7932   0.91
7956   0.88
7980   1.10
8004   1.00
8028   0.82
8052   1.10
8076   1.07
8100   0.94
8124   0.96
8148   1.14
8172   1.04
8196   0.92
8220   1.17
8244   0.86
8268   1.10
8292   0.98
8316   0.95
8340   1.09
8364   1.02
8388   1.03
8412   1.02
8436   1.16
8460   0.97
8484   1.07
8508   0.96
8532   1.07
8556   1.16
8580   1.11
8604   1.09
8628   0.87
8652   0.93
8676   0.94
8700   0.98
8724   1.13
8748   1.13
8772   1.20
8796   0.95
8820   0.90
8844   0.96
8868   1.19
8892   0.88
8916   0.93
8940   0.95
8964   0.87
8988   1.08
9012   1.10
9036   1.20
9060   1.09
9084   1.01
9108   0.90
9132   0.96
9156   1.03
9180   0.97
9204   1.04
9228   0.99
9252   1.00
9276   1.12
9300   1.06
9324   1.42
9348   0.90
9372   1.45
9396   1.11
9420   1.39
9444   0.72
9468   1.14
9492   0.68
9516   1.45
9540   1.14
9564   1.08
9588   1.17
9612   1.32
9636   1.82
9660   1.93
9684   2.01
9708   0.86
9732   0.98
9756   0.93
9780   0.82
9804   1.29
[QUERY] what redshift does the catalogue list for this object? 0.470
